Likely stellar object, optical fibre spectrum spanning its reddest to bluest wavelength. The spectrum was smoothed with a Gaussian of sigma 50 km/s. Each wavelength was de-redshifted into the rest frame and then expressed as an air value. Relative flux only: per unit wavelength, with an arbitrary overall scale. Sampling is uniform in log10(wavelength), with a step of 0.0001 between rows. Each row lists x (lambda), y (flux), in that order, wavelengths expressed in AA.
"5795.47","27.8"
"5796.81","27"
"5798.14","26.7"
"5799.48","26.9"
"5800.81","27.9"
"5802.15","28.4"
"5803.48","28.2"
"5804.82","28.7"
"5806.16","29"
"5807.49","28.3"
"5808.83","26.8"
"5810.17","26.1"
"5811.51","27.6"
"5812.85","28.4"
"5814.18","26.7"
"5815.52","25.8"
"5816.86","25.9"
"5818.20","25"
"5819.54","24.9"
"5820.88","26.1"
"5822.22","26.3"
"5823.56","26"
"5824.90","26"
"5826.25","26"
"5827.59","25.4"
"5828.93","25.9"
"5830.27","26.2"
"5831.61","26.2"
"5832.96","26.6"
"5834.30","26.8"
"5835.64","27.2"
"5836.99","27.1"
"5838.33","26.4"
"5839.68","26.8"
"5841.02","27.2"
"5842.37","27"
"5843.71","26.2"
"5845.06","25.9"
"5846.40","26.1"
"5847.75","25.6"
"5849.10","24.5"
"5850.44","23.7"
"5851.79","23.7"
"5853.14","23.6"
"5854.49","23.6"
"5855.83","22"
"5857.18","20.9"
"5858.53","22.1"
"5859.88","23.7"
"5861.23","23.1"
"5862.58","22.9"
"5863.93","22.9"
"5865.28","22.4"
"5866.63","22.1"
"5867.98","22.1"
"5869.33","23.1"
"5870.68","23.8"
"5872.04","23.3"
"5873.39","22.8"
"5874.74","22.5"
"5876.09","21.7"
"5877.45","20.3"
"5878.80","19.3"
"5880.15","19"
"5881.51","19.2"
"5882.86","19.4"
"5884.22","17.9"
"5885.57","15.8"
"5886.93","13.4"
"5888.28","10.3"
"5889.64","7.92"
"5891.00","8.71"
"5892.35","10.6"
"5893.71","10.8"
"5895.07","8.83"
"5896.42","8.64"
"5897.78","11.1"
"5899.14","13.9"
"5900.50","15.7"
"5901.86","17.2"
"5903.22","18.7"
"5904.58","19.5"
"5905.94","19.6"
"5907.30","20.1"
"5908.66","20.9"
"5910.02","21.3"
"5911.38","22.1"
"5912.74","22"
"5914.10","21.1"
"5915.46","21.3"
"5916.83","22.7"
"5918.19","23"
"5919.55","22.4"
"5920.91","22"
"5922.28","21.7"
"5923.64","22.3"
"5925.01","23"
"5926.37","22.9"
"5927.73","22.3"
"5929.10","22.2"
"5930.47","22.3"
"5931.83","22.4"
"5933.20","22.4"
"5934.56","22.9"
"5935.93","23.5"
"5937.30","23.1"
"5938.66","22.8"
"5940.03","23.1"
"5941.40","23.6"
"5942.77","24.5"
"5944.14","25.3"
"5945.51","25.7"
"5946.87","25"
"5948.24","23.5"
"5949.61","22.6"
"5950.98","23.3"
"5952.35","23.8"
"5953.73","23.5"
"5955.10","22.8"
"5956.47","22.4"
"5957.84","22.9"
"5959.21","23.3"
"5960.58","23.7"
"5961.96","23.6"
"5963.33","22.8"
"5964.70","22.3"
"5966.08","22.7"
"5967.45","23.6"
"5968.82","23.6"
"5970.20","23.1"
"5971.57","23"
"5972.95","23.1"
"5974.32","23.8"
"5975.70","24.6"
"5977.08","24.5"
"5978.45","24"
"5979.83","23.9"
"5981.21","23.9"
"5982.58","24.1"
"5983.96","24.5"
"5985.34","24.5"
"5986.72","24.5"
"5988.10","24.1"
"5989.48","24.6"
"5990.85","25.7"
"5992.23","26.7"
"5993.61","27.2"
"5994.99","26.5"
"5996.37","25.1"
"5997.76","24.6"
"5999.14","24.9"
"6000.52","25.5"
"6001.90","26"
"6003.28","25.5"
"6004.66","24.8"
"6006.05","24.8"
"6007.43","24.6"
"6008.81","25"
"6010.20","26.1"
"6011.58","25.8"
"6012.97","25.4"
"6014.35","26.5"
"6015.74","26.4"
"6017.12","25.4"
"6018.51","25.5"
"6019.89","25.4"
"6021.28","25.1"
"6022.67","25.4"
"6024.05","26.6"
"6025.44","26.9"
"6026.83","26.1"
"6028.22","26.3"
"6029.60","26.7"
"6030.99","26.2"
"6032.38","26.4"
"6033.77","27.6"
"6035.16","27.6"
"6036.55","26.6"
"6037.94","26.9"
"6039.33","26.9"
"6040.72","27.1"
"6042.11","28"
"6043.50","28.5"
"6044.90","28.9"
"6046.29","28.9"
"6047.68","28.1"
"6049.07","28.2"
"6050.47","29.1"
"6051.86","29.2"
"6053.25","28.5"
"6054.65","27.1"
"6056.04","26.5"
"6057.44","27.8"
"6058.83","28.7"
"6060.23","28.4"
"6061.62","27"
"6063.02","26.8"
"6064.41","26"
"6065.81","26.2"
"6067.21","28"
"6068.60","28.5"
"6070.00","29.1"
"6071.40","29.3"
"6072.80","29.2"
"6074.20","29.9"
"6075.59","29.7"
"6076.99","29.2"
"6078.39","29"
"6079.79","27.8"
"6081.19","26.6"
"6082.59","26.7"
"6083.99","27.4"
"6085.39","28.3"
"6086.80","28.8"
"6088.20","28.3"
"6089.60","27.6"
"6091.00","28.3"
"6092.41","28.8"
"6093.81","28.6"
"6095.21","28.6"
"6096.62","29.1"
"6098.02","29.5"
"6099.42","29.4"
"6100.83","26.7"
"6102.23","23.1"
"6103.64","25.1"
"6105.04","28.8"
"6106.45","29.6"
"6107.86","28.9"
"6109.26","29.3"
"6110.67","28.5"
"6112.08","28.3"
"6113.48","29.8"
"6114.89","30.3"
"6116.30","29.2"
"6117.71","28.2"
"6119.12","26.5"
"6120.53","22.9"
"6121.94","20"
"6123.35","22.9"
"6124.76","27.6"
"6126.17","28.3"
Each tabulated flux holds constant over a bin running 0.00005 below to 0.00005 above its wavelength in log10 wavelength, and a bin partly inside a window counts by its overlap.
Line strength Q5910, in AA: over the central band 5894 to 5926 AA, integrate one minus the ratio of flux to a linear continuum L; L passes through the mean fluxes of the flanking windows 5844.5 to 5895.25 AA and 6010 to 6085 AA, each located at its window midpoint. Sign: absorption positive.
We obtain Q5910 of 4.1 AA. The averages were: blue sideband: 20.1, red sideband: 27.4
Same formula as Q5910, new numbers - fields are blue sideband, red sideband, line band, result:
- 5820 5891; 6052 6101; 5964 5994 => 1.96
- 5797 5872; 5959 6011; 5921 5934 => 1.30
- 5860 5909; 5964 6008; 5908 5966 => -4.43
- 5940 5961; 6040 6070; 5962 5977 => 0.70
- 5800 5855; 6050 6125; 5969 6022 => 4.56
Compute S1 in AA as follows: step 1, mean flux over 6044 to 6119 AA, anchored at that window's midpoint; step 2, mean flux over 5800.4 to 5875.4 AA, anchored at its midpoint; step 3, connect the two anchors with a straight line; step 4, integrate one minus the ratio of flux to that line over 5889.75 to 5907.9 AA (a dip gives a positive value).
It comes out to 8.5 AA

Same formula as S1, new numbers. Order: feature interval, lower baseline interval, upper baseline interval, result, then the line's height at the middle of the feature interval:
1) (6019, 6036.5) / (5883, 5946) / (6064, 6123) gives -1.17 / 24.7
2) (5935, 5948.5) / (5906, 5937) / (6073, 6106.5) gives -0.70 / 22.8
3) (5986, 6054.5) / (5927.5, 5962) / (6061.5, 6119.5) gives -1.37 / 25.9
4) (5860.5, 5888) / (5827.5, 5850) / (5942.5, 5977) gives 5.19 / 25.5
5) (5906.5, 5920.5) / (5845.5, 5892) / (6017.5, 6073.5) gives 0.42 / 22.3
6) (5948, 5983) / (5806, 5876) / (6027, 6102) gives 4.29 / 26.7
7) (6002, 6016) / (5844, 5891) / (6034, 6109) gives 0.22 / 25.9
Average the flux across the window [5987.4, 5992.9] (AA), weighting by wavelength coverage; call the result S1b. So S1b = 25.3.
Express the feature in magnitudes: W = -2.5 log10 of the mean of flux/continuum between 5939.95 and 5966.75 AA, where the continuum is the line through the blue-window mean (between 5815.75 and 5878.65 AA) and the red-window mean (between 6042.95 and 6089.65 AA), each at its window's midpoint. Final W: 0.120 mag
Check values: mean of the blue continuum 24.5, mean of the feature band 23.5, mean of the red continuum 28.2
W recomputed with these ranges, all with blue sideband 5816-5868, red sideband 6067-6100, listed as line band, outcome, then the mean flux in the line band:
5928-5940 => 0.16 mag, 22.7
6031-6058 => 0.01 mag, 27.7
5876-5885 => 0.30 mag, 19.4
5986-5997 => 0.07 mag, 25.6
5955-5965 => 0.16 mag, 23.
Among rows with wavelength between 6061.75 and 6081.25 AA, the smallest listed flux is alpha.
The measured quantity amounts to 26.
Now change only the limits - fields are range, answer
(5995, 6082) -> 24.6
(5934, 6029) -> 22.3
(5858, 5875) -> 22.1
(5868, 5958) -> 7.92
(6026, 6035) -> 26.1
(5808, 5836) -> 24.9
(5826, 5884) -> 19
